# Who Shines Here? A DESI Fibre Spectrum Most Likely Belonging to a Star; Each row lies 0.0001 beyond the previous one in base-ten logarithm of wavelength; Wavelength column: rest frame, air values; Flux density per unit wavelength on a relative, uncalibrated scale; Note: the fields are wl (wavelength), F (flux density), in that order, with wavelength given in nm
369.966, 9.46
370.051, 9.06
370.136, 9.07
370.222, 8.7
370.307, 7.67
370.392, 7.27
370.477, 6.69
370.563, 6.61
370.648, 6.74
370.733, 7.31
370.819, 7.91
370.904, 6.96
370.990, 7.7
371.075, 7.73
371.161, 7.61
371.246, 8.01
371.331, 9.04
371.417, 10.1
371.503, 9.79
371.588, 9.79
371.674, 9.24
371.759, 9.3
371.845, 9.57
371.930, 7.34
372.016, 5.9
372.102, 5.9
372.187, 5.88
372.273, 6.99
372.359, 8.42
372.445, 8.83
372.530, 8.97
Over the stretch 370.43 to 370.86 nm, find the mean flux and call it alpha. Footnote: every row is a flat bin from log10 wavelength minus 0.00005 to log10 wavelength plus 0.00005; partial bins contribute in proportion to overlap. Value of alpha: 7.05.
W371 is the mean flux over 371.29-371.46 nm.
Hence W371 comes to 9.53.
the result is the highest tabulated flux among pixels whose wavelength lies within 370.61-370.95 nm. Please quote 7.91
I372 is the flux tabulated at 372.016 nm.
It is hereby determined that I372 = 5.9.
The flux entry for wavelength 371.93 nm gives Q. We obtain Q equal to 7.34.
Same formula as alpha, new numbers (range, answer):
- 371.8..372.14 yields 7.2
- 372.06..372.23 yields 5.91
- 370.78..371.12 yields 7.56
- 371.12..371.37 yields 8.24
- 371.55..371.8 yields 9.44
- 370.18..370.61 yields 7.39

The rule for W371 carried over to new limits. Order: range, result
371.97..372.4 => 6.61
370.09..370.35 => 8.48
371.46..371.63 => 9.81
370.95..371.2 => 7.68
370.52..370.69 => 6.67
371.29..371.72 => 9.59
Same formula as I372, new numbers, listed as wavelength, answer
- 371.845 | 9.57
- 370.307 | 7.67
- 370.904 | 6.96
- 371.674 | 9.24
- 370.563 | 6.61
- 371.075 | 7.73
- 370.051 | 9.06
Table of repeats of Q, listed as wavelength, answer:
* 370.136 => 9.07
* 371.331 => 9.04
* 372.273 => 6.99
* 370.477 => 6.69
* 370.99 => 7.7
